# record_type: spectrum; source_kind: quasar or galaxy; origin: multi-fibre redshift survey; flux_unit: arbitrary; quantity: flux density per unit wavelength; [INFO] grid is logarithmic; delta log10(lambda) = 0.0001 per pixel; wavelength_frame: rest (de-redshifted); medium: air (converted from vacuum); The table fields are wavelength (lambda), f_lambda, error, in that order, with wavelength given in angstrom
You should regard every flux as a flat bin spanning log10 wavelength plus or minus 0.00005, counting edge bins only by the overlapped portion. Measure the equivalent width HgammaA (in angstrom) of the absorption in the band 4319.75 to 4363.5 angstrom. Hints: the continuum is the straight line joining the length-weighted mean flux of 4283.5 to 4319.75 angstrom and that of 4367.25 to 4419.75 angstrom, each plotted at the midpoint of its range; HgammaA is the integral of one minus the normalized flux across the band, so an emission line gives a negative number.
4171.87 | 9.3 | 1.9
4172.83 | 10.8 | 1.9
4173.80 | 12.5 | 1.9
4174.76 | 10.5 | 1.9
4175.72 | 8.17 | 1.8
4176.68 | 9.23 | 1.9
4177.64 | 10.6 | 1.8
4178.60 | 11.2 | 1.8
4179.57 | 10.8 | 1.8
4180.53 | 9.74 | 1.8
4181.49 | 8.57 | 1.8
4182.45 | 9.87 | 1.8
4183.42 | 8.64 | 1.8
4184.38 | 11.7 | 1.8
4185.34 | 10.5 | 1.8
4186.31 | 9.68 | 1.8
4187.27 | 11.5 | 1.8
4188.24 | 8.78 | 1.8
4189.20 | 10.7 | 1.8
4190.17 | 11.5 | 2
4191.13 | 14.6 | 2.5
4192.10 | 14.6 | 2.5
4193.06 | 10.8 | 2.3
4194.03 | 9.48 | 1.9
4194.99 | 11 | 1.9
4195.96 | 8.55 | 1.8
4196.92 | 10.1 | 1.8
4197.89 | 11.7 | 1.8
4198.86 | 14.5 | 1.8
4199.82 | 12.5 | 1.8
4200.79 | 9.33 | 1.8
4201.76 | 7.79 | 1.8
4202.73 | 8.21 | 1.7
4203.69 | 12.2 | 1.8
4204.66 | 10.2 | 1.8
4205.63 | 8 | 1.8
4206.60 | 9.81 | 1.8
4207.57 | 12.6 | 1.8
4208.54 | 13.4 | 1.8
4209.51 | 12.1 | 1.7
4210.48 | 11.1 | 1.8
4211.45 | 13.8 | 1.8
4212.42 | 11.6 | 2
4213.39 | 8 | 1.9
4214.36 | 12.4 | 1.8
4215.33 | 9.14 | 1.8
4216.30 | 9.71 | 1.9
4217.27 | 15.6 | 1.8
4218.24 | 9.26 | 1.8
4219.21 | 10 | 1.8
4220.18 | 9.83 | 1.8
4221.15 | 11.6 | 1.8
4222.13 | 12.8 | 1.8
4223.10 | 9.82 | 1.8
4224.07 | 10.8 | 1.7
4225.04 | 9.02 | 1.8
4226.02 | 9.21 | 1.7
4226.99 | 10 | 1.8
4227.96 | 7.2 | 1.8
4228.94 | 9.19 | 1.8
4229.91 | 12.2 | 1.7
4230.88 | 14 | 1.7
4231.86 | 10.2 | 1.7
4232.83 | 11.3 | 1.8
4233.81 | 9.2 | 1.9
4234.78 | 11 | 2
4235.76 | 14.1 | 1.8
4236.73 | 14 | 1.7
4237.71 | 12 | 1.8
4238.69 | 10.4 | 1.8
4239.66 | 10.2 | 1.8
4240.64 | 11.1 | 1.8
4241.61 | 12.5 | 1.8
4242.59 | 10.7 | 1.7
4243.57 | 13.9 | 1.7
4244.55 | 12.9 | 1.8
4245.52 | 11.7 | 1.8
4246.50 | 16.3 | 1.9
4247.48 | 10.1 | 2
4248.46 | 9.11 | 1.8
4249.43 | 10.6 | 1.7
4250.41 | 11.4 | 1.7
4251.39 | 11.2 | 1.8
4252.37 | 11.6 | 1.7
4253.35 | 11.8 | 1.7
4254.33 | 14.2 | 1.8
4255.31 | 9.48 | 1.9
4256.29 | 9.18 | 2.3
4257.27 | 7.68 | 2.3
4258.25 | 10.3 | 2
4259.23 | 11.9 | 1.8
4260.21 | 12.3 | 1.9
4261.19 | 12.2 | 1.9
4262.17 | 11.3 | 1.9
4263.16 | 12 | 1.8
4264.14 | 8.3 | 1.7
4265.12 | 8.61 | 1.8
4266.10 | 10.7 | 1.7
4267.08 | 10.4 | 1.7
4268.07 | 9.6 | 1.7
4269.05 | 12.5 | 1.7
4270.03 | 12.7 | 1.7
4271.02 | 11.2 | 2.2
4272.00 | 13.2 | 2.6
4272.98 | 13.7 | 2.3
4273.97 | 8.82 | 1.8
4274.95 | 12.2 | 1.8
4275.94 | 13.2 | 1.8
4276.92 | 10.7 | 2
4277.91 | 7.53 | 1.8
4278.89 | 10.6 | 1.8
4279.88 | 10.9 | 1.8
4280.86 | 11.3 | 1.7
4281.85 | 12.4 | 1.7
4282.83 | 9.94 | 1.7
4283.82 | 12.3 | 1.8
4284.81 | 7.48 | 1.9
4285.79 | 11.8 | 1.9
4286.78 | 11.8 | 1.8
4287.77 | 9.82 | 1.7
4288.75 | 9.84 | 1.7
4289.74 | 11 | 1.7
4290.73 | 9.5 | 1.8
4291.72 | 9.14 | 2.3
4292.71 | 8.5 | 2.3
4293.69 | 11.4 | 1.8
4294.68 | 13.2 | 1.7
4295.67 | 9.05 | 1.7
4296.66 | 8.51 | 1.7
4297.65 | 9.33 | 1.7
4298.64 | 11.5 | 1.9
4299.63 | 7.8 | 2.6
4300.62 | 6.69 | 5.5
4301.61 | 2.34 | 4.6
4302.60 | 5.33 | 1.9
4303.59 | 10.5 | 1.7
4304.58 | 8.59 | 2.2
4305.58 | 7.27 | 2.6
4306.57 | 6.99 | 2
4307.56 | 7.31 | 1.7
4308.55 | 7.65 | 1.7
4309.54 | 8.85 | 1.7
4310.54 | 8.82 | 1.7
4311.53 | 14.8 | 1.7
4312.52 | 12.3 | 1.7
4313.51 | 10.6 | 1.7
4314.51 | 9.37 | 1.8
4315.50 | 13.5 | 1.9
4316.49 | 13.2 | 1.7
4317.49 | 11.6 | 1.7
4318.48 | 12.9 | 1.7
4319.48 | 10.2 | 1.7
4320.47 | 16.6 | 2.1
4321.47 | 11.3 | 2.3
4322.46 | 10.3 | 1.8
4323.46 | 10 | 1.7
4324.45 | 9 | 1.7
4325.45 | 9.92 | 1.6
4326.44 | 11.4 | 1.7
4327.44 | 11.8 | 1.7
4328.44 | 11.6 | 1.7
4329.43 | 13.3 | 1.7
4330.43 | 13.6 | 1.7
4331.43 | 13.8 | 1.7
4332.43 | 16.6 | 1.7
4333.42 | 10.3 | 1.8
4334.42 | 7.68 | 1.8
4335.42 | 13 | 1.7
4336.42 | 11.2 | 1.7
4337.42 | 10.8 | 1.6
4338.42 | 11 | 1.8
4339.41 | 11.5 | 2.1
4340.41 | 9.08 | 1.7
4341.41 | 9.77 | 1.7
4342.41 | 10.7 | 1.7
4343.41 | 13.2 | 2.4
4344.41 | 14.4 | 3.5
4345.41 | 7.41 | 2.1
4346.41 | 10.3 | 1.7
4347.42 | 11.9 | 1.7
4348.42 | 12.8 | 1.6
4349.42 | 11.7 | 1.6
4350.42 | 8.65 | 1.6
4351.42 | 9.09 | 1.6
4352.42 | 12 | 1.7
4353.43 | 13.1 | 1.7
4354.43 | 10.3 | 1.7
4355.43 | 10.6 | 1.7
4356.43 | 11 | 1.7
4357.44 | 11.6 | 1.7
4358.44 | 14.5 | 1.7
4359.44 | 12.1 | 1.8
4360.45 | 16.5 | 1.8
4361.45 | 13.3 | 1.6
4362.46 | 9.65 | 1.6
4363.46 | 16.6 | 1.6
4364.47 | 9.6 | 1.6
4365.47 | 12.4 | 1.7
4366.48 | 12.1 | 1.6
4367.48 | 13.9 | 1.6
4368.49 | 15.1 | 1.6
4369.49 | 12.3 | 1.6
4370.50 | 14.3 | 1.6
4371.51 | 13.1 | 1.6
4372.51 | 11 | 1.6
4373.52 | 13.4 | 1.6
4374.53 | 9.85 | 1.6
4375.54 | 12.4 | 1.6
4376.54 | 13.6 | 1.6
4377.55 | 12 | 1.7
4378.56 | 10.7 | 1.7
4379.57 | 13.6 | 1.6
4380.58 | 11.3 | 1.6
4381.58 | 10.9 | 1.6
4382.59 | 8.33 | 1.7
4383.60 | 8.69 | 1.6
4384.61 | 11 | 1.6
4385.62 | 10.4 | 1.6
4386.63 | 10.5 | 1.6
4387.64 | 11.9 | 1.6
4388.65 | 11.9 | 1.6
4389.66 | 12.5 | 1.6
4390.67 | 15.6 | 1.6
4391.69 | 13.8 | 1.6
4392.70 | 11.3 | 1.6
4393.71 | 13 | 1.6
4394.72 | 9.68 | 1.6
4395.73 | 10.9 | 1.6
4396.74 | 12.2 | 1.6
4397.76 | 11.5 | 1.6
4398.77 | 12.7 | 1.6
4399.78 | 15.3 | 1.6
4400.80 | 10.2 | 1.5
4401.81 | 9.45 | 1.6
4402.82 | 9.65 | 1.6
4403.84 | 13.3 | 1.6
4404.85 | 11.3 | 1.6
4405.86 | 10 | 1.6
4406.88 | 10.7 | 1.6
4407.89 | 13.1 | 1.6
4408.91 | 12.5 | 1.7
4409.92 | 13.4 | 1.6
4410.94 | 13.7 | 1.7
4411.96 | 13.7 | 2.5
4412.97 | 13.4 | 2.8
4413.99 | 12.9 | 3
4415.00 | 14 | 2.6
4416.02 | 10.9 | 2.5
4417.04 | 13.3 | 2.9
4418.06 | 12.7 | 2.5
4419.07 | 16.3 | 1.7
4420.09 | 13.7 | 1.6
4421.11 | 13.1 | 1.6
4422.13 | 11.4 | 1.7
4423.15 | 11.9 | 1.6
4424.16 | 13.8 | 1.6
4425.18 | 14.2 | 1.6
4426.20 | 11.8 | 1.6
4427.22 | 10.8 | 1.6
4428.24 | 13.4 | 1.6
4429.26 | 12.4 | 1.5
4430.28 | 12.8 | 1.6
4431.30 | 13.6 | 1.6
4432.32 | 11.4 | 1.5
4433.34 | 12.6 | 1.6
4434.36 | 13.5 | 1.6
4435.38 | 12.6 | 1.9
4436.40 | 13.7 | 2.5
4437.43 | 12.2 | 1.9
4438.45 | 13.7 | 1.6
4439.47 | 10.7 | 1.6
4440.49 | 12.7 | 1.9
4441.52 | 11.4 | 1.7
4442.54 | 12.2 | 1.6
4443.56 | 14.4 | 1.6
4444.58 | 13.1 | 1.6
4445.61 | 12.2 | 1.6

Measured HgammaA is -3.46 angstrom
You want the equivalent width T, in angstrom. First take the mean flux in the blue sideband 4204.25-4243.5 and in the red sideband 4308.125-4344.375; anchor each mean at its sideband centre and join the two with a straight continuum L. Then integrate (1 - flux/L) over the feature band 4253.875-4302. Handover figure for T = 3.54 angstrom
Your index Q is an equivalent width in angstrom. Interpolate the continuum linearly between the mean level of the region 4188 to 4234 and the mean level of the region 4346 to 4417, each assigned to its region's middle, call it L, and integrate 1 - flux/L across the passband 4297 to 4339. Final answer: 4.0 angstrom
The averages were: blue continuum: 10.8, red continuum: 12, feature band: 10.5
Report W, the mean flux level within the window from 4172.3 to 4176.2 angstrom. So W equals 10.5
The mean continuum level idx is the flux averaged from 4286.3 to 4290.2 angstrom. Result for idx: 10.6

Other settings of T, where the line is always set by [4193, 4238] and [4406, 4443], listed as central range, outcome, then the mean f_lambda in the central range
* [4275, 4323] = 6.1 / 10.1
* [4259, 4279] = 0.4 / 11.1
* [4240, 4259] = -0.3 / 11.4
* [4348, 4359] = 0.7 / 11.4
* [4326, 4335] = -0.3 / 12.2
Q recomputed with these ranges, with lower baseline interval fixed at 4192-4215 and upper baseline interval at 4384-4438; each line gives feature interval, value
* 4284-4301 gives 2.5 angstrom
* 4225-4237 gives 0.3 angstrom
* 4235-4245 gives -0.9 angstrom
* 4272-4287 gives 0.6 angstrom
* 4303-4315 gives 2.3 angstrom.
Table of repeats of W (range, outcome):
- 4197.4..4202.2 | 11.2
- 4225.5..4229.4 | 8.88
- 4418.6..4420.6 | 14.9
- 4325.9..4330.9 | 12.3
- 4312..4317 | 11.8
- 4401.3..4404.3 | 10.8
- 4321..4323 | 10.8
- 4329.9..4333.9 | 13.6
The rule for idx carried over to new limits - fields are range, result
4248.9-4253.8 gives 11.3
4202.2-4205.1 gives 10.2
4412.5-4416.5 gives 12.8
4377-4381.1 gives 11.9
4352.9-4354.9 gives 11.7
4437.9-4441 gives 12.4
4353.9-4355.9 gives 10.5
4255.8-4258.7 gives 9.04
